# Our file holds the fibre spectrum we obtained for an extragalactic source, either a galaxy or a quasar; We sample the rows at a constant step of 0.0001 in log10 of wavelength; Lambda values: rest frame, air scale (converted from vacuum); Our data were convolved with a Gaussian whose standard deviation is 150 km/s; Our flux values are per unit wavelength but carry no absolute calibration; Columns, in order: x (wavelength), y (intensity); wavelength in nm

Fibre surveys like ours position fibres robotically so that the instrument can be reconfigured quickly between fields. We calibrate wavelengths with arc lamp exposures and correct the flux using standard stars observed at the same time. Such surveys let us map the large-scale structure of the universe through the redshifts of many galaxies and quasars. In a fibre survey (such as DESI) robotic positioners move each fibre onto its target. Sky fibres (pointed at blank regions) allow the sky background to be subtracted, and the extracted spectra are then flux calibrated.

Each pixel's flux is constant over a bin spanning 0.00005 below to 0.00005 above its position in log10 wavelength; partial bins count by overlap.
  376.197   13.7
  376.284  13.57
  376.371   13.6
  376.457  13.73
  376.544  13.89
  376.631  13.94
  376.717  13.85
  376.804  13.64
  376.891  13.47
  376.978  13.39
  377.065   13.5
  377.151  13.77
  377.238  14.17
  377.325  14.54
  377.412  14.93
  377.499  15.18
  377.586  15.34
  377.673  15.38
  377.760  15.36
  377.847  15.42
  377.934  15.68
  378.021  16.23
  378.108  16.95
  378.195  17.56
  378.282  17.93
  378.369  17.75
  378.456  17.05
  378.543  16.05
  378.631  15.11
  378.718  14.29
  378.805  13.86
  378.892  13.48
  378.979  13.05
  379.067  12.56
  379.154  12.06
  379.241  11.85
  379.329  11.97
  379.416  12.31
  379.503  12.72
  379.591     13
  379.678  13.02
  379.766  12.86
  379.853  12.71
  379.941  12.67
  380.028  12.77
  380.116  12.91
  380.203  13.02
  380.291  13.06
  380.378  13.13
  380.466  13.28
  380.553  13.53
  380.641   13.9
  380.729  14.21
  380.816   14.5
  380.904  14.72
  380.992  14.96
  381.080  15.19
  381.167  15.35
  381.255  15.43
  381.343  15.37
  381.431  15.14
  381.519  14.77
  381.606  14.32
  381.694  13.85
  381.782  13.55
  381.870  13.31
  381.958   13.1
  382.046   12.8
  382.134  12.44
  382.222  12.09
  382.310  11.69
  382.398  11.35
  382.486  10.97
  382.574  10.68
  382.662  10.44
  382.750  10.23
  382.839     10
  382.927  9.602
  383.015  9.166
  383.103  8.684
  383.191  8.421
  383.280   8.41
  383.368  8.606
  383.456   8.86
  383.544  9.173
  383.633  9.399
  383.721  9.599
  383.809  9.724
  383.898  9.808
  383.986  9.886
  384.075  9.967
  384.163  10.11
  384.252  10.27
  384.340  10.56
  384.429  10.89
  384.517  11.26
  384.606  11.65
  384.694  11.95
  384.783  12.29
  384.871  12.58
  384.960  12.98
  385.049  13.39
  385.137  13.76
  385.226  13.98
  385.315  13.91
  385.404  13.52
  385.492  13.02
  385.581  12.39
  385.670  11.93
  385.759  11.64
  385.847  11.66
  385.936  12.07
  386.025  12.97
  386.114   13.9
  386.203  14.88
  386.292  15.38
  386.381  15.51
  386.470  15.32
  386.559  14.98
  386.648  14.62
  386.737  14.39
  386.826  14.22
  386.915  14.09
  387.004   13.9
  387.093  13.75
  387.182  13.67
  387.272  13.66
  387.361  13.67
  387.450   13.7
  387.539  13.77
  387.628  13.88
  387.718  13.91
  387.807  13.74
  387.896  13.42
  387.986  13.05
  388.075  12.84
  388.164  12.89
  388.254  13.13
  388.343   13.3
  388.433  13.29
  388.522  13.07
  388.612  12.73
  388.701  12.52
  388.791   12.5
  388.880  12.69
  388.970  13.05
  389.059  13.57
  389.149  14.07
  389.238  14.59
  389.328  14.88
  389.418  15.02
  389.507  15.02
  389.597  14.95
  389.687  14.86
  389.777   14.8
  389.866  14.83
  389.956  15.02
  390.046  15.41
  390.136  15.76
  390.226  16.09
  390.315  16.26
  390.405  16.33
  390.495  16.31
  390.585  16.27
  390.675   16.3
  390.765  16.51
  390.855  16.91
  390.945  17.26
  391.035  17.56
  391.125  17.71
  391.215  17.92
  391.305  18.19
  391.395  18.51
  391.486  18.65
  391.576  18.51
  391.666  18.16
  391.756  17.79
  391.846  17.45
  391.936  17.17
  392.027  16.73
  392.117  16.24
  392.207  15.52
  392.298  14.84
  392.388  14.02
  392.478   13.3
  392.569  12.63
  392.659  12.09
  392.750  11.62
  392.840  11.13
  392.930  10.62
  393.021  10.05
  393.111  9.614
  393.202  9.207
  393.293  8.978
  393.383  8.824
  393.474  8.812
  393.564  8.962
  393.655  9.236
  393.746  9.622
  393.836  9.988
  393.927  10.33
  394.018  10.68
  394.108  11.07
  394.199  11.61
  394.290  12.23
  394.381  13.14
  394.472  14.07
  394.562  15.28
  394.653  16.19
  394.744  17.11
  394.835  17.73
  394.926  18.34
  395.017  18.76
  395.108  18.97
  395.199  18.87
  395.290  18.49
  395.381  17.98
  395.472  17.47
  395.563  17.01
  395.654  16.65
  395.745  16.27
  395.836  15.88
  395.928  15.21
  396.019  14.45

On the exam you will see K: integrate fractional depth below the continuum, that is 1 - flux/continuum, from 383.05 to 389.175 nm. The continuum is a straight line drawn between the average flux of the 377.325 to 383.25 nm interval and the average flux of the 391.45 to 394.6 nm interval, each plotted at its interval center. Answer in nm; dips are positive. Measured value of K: 0.33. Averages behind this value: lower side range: 13.5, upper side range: 12.8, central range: 12.5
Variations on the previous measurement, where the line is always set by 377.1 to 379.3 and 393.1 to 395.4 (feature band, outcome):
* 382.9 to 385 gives 0.61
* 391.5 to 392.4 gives -0.22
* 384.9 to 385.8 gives 0.07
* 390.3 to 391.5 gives -0.32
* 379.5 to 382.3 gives 0.20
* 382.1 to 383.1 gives 0.26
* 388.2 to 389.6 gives 0.02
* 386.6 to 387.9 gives 0.01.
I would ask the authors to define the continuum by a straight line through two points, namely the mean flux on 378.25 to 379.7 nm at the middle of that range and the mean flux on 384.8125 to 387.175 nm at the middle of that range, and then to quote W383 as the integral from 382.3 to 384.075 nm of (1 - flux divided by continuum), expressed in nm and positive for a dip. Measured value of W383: 0.525 nm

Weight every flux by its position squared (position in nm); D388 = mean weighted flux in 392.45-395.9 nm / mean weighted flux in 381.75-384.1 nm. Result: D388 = 1.4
